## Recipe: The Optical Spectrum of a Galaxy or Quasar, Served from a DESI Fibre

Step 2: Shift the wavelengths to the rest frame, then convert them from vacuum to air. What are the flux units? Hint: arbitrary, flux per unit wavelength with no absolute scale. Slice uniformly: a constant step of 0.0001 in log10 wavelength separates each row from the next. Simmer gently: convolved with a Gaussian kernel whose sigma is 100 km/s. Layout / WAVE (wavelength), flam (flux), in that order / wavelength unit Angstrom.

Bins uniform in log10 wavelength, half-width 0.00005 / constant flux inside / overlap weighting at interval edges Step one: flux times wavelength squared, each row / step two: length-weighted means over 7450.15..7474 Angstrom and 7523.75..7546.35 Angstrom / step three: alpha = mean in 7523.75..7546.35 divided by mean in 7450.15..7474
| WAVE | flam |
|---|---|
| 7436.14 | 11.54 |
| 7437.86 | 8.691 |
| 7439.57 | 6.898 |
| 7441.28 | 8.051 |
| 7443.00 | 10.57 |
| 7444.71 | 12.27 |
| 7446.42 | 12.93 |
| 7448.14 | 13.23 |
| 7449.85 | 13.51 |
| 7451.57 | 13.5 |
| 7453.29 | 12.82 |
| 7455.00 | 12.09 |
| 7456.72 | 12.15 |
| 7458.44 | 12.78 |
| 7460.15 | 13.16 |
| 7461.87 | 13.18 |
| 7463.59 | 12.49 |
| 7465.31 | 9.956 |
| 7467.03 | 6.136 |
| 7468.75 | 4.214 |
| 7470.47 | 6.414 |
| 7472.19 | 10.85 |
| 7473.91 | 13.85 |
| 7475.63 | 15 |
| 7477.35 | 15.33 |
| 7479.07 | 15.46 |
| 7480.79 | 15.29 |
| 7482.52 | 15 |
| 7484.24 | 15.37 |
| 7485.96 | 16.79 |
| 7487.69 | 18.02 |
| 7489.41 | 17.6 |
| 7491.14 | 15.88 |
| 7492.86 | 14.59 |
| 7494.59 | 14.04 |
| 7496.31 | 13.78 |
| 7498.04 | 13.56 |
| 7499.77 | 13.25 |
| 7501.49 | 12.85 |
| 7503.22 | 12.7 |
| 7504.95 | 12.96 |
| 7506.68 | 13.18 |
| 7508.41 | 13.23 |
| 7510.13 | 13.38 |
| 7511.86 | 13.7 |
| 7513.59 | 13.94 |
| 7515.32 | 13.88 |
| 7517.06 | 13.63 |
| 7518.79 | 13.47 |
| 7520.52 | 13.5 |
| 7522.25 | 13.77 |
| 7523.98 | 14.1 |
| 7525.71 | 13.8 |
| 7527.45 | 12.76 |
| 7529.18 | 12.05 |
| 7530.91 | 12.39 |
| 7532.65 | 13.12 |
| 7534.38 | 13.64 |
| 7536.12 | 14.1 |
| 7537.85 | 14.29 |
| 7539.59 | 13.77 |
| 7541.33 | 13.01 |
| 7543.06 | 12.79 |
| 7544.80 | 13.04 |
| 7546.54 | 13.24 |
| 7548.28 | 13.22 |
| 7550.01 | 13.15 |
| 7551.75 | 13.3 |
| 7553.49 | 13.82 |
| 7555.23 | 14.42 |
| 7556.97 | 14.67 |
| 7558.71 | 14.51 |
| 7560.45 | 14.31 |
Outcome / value 1.24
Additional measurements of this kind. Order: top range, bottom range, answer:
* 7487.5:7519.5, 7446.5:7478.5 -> 1.20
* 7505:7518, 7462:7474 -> 1.51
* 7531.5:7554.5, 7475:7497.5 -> 0.88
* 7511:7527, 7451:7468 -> 1.19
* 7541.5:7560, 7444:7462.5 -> 1.09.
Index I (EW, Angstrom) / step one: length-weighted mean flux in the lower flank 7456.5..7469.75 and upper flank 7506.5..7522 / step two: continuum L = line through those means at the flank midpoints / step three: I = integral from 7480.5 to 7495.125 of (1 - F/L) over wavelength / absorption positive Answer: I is -4.9 Angstrom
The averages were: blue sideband 10.4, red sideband 13.6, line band 15.9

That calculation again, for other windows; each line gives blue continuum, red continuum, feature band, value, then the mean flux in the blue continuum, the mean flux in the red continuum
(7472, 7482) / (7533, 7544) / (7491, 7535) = 1.6 Angstrom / 14.6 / 13.6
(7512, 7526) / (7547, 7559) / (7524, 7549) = 1.0 Angstrom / 13.8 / 13.8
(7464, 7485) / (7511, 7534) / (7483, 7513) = -4.3 Angstrom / 11.9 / 13.4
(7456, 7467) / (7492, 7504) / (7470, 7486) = -1.7 Angstrom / 11.8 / 13.5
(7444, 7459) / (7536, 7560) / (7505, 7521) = -0.2 Angstrom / 12.8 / 13.7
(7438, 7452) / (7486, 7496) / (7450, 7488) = 2.8 Angstrom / 11.2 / 16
